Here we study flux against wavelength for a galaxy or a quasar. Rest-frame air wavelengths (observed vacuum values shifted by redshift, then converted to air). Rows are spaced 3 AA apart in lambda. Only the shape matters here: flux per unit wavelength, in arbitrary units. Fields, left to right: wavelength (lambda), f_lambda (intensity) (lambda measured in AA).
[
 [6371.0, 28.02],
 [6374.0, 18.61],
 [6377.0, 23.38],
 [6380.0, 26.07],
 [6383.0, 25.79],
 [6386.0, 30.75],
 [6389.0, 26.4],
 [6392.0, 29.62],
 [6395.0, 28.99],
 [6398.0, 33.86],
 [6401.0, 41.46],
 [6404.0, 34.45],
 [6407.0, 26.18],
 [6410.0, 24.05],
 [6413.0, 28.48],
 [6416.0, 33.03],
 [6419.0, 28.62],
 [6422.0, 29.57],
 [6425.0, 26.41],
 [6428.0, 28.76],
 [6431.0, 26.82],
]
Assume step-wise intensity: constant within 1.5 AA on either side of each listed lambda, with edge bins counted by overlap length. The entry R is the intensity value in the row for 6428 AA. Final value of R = 28.76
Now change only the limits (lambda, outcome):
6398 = 33.86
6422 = 29.57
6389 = 26.4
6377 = 23.38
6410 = 24.05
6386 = 30.75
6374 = 18.61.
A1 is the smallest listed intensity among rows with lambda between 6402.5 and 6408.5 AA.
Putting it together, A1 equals 26.18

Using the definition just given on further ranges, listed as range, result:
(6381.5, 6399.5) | 25.79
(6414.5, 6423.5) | 28.62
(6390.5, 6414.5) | 24.05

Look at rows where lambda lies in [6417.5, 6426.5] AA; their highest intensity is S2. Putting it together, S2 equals 29.57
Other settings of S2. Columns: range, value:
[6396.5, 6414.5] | 41.46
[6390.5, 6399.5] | 33.86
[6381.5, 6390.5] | 30.75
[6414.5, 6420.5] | 33.03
